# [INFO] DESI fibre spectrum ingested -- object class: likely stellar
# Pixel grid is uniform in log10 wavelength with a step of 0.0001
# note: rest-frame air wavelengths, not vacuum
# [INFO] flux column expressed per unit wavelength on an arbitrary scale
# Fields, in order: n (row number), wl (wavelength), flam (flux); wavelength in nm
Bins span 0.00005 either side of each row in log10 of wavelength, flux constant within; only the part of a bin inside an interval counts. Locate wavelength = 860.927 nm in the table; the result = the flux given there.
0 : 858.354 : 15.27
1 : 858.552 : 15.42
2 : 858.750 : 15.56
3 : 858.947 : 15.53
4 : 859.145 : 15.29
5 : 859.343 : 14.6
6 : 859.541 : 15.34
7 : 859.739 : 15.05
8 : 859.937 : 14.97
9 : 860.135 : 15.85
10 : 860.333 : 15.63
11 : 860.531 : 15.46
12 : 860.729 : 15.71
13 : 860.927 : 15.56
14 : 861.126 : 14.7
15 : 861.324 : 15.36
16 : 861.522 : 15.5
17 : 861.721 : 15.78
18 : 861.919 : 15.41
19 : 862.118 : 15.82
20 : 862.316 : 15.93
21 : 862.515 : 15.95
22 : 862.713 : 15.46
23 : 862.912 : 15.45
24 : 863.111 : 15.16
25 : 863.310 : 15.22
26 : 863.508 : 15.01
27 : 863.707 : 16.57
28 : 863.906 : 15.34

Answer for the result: 15.56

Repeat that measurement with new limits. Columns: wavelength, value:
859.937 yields 14.97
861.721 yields 15.78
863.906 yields 15.34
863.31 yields 15.22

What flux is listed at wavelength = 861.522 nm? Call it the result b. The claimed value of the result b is 15.5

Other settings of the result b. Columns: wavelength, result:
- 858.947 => 15.53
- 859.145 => 15.29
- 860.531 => 15.46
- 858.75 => 15.56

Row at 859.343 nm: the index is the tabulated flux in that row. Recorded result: 14.6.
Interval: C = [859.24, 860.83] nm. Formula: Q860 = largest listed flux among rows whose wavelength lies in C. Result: 15.85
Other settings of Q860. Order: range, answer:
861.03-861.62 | 15.5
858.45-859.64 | 15.56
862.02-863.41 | 15.95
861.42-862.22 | 15.82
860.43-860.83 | 15.71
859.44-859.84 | 15.34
